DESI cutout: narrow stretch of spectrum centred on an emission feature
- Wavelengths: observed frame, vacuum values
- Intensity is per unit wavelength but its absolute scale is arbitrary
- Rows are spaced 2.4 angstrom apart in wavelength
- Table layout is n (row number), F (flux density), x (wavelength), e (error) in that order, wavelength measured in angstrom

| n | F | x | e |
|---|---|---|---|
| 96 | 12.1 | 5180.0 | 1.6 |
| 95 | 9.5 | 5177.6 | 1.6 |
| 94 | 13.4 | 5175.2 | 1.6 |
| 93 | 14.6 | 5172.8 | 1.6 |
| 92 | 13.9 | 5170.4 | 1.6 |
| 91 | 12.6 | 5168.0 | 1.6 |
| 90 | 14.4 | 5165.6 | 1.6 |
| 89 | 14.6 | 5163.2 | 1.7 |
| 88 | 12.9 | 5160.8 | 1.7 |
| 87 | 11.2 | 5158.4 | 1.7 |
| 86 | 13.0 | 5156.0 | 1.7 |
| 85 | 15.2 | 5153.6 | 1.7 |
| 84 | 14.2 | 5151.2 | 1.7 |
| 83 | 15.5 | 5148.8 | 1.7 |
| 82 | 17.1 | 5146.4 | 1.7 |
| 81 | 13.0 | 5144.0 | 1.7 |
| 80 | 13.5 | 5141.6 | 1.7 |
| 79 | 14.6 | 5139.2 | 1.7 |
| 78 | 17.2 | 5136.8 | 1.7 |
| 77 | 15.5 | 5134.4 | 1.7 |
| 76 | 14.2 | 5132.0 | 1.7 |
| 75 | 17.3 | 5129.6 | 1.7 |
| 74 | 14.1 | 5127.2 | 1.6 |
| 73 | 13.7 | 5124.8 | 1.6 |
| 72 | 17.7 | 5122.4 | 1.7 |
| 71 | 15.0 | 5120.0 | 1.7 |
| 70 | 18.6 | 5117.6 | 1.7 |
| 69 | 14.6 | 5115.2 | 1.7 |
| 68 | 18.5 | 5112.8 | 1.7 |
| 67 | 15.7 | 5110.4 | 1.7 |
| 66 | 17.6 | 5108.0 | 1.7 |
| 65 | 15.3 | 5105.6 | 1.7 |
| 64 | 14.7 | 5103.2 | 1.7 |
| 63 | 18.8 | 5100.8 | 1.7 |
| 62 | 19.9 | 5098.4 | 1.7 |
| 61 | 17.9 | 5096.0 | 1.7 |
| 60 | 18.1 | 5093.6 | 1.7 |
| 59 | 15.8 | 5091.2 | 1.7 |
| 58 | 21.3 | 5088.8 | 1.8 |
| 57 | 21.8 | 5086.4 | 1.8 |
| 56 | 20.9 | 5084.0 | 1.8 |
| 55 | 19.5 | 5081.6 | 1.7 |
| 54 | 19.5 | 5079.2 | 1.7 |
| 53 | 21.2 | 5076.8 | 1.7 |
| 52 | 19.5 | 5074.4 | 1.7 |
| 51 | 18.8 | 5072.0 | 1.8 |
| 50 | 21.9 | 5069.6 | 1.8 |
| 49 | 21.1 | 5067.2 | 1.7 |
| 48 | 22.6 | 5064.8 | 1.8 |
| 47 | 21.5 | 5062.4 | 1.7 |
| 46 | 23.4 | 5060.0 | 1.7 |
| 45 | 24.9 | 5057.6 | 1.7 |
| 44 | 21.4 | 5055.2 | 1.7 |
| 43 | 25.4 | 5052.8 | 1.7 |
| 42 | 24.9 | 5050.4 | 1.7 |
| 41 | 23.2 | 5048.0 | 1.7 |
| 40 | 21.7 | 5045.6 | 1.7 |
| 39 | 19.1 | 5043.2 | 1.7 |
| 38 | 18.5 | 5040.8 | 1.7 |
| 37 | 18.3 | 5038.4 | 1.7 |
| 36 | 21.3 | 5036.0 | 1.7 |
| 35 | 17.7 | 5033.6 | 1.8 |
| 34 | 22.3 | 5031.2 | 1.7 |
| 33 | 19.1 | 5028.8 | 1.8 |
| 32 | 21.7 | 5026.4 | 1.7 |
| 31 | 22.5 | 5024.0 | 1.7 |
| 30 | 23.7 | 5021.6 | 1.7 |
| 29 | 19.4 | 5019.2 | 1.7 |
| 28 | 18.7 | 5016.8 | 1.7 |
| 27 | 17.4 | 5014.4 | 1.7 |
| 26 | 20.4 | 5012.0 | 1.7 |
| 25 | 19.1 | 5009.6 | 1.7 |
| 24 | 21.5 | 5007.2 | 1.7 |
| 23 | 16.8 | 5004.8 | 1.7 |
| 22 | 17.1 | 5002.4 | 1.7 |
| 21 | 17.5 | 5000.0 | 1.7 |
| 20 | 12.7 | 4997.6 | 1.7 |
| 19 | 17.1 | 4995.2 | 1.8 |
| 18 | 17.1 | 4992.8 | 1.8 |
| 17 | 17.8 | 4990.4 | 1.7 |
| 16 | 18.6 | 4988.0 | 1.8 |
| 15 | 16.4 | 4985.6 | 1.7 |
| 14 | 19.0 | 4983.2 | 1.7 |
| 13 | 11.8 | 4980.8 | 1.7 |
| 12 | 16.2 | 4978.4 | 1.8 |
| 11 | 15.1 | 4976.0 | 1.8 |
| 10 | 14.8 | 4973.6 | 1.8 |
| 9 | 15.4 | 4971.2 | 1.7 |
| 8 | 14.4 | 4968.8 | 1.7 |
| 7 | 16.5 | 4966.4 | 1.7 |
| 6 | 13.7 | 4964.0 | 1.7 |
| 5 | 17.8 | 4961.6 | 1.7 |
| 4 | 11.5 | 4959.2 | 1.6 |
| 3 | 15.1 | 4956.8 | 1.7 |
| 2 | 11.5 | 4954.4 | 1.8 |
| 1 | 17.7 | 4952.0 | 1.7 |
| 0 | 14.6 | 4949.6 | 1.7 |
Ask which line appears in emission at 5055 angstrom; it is C III] 1909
